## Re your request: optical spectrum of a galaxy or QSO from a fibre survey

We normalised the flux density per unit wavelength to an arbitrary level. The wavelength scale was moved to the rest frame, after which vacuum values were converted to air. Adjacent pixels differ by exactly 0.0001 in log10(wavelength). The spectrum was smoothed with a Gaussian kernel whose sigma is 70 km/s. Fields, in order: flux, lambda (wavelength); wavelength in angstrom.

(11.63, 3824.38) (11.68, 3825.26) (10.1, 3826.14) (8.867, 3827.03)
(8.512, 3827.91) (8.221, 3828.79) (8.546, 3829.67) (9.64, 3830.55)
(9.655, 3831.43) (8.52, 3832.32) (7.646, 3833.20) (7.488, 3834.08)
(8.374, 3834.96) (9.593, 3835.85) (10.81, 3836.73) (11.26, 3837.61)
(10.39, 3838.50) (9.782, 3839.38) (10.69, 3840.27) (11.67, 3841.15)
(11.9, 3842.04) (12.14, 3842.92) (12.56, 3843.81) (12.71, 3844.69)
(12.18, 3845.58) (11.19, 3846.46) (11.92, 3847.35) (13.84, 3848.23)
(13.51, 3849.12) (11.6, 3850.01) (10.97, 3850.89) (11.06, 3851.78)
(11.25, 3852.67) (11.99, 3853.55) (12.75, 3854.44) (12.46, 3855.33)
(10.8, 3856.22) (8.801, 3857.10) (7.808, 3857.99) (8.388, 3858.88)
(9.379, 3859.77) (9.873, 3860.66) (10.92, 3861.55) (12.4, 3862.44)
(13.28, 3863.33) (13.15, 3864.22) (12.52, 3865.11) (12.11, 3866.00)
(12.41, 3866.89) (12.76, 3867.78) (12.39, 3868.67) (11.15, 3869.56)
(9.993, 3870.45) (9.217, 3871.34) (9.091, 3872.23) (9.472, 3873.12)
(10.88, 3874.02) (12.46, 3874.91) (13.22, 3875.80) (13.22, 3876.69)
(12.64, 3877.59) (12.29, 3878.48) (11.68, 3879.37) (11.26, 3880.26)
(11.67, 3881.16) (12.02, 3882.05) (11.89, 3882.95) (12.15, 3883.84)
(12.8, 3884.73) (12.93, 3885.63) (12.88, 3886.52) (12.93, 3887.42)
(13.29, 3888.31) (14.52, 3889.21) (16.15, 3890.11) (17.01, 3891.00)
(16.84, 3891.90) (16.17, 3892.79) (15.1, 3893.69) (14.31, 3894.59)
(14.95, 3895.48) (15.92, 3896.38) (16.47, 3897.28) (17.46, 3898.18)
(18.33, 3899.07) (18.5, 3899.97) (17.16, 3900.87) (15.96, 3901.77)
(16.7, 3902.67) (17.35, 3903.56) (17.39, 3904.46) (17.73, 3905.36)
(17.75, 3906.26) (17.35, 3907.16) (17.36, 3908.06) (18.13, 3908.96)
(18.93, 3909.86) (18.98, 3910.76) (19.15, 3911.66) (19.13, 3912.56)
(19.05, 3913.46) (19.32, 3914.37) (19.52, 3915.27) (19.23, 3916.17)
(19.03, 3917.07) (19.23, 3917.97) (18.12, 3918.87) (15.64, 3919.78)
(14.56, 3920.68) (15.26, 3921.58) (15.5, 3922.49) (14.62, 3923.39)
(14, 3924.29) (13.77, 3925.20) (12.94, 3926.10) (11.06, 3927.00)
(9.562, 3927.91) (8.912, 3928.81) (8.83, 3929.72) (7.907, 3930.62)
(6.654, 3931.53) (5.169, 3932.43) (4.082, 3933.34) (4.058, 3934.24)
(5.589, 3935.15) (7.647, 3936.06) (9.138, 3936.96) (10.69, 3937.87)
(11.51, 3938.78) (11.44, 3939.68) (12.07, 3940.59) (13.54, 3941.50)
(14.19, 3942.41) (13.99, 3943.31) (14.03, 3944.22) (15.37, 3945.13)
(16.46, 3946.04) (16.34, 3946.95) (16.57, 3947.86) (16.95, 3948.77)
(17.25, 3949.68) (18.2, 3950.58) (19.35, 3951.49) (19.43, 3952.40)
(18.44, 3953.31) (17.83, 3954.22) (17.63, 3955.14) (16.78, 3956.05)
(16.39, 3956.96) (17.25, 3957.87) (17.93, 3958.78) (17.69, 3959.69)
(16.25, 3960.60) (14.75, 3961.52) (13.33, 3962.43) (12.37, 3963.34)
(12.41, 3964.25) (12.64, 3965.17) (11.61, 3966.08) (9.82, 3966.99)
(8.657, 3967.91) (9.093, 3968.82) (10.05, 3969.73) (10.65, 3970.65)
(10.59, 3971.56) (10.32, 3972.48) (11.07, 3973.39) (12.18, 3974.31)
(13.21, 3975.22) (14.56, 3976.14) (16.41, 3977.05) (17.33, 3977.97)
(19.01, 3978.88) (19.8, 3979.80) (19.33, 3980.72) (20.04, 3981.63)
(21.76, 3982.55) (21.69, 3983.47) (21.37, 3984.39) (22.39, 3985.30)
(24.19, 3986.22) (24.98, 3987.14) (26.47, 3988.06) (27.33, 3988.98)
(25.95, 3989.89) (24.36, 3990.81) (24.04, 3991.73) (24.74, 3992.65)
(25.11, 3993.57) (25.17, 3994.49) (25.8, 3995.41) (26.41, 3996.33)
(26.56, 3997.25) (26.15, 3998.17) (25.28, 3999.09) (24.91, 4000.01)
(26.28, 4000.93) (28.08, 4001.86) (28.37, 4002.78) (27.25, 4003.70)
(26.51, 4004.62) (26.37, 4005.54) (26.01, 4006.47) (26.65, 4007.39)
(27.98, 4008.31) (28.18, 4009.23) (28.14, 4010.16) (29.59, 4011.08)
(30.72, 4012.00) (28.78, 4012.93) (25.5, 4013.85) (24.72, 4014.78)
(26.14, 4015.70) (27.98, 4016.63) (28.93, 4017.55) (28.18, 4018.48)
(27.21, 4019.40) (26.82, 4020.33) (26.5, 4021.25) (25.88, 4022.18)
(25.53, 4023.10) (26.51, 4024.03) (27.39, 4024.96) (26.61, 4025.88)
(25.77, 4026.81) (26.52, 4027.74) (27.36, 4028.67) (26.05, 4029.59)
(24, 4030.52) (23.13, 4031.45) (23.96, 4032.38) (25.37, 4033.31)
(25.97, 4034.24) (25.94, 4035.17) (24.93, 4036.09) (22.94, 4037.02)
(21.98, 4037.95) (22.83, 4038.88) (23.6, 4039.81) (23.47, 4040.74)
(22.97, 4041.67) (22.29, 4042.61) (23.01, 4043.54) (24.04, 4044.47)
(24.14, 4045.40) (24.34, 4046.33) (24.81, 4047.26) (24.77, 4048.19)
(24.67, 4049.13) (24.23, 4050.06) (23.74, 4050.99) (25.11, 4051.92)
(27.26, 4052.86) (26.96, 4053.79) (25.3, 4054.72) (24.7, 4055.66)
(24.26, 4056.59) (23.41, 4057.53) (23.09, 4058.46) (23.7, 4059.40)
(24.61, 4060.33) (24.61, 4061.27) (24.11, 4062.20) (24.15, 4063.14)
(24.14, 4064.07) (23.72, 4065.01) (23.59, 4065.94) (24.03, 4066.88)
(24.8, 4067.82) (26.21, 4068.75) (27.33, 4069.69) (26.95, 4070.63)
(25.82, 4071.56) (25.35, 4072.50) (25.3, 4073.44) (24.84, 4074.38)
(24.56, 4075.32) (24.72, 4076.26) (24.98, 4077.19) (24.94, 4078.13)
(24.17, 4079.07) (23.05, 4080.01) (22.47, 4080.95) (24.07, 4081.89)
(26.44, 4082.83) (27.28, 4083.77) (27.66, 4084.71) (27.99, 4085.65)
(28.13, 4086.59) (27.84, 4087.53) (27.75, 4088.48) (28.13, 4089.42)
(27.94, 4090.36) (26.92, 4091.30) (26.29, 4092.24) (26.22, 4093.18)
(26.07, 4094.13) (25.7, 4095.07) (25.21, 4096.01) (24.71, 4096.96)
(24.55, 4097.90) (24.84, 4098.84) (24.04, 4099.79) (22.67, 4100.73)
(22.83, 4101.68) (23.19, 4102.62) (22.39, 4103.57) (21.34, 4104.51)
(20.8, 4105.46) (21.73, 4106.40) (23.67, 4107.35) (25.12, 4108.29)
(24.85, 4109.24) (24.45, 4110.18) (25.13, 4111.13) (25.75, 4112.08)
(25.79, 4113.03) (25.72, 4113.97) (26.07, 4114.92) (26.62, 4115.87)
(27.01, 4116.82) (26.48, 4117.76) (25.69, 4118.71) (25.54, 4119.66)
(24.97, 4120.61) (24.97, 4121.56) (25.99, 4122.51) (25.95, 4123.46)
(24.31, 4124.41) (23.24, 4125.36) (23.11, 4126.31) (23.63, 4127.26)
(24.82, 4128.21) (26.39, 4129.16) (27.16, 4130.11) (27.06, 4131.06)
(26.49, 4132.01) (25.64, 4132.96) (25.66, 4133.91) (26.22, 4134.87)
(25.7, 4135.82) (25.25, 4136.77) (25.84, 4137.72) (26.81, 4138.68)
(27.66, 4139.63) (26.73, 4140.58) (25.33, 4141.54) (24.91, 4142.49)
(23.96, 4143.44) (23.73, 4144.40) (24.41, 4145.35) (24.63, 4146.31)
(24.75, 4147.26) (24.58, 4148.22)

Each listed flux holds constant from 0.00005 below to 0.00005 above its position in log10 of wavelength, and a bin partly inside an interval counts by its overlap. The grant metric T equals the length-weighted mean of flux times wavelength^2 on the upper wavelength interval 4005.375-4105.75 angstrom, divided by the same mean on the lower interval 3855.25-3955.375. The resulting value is 2.0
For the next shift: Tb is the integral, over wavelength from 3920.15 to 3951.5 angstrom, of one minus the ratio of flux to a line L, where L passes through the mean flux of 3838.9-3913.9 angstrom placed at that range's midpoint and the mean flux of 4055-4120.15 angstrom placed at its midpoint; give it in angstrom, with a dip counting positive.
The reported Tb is 8.7 angstrom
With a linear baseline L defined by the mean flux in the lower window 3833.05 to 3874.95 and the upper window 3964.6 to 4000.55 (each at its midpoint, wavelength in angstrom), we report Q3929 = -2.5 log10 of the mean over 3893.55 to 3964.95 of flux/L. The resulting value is 0.05 mag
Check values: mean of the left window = 11.1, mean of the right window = 19.3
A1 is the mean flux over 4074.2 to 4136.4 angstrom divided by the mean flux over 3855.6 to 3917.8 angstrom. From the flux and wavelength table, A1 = 1.8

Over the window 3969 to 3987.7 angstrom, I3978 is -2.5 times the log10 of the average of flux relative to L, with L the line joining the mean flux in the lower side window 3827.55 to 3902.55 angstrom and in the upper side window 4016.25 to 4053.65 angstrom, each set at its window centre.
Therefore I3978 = 0.23 mag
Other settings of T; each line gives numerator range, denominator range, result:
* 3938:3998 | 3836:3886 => 1.60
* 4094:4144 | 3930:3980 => 2.04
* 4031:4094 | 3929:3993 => 1.72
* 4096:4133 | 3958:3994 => 1.53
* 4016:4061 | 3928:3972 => 2.04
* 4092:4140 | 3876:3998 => 1.73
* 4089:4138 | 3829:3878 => 2.60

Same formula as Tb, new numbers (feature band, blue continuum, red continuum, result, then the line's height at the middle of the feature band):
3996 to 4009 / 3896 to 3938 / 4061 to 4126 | -4.60 angstrom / 19.7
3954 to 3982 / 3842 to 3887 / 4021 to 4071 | 6.93 angstrom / 19.1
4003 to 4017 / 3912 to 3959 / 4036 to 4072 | -4.63 angstrom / 20.6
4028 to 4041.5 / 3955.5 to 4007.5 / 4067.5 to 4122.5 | -1.28 angstrom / 22.3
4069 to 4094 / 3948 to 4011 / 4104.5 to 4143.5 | -2.45 angstrom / 23.7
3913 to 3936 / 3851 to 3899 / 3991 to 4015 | 6.37 angstrom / 18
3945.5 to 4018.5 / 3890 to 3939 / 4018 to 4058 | -0.16 angstrom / 20.3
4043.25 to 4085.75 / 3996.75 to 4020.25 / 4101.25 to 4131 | 1.74 angstrom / 25.9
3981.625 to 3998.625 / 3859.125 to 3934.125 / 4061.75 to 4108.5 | -4.47 angstrom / 19.4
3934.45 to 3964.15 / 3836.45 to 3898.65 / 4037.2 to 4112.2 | 4.28 angstrom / 17.2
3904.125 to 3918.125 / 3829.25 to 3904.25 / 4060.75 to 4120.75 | -3.49 angstrom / 14.9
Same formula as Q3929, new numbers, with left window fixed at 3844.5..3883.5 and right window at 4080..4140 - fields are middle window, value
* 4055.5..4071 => -0.08 mag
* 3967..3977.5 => 0.47 mag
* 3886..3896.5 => -0.15 mag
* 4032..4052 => -0.12 mag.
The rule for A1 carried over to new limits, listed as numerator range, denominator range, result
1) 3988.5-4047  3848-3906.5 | 1.97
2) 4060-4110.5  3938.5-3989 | 1.56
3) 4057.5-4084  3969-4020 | 1.07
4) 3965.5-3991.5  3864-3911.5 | 1.21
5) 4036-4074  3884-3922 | 1.46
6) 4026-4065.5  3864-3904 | 1.79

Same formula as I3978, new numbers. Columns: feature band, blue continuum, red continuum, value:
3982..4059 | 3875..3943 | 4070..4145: -0.25 mag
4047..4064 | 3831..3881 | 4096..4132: -0.14 mag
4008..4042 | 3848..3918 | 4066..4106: -0.19 mag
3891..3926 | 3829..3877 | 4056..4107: -0.19 mag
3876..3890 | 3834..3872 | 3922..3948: -0.13 mag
